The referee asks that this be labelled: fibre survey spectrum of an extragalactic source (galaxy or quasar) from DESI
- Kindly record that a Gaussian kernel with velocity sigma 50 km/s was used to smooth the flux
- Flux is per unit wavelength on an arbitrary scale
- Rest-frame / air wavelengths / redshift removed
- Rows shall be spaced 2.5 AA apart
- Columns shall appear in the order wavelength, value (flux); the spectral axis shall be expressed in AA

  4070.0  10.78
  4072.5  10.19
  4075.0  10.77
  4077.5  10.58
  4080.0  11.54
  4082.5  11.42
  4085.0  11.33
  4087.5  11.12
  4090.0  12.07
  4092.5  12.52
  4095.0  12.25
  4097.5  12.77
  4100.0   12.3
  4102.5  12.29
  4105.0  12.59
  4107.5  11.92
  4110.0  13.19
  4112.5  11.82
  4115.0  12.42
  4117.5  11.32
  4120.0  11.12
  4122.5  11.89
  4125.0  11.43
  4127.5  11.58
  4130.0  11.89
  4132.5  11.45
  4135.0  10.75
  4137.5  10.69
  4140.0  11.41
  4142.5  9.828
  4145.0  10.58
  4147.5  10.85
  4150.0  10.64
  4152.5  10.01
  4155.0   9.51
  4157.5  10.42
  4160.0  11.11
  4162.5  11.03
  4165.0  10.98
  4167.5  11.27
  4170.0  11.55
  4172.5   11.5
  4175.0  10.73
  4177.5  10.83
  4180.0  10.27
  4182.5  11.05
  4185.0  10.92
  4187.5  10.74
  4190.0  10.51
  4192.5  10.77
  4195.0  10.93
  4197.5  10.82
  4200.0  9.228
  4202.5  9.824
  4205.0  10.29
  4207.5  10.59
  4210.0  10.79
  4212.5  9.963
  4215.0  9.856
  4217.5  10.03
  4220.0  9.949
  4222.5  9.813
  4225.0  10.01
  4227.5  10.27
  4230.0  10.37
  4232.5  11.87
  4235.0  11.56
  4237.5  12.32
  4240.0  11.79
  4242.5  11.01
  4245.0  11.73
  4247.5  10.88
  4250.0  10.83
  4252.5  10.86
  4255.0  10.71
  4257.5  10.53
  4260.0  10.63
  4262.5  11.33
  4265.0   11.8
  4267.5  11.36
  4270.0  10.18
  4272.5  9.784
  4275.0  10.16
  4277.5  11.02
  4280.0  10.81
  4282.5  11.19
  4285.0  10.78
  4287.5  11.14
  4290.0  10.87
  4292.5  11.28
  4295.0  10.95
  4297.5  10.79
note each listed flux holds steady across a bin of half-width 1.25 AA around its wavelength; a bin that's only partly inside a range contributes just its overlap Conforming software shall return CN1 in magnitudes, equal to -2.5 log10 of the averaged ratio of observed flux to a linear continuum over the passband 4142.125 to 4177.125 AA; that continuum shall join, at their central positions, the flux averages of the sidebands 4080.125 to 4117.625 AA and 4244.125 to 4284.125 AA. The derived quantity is 0.087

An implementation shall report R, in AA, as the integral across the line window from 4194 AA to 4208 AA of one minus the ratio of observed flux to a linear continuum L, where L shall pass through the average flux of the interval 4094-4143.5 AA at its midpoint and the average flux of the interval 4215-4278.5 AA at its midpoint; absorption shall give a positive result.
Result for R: 1.1 AA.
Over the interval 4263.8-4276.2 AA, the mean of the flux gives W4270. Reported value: 10.7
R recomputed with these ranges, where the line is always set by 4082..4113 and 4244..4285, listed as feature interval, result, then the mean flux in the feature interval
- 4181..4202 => 1.5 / 10.6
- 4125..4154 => 2.3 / 10.9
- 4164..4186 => 1.0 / 11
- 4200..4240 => 2.5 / 10.5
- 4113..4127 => 0.4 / 11.6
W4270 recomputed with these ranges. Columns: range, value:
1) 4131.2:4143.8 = 10.8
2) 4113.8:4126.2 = 11.6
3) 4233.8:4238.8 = 11.9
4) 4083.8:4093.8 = 11.8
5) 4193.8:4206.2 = 10.2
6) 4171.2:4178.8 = 11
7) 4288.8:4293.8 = 11.1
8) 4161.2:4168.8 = 11.1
